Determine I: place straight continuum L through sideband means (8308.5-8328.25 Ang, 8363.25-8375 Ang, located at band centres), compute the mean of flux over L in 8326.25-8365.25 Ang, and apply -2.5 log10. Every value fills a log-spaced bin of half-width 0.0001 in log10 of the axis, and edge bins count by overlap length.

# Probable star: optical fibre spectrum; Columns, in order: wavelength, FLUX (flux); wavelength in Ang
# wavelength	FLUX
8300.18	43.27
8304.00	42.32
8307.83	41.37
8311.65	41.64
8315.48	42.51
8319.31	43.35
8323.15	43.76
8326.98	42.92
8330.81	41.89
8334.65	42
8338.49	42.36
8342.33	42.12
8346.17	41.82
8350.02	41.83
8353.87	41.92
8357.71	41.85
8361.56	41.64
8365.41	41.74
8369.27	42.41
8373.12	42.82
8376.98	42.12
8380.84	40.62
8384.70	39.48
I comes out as 0.01 mag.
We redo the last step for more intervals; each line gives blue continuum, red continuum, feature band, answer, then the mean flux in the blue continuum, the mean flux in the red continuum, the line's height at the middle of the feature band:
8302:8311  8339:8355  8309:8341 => -0.016 mag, 41.9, 41.9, 41.9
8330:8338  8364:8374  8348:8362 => 0.009 mag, 42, 42.3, 42.2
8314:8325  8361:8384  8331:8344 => 0.015 mag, 43.2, 41.8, 42.7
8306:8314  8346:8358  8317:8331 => -0.037 mag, 41.6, 41.9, 41.7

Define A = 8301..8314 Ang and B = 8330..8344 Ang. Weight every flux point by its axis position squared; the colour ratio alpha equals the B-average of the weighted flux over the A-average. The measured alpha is 1.0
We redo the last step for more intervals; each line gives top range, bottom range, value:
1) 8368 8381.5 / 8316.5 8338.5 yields 1.00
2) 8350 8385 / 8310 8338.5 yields 0.99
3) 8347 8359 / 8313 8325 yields 0.98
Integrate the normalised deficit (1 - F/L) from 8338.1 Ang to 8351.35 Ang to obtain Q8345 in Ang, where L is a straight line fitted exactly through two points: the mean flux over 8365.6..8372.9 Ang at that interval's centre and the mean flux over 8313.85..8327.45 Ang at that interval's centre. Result 0.2 Ang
